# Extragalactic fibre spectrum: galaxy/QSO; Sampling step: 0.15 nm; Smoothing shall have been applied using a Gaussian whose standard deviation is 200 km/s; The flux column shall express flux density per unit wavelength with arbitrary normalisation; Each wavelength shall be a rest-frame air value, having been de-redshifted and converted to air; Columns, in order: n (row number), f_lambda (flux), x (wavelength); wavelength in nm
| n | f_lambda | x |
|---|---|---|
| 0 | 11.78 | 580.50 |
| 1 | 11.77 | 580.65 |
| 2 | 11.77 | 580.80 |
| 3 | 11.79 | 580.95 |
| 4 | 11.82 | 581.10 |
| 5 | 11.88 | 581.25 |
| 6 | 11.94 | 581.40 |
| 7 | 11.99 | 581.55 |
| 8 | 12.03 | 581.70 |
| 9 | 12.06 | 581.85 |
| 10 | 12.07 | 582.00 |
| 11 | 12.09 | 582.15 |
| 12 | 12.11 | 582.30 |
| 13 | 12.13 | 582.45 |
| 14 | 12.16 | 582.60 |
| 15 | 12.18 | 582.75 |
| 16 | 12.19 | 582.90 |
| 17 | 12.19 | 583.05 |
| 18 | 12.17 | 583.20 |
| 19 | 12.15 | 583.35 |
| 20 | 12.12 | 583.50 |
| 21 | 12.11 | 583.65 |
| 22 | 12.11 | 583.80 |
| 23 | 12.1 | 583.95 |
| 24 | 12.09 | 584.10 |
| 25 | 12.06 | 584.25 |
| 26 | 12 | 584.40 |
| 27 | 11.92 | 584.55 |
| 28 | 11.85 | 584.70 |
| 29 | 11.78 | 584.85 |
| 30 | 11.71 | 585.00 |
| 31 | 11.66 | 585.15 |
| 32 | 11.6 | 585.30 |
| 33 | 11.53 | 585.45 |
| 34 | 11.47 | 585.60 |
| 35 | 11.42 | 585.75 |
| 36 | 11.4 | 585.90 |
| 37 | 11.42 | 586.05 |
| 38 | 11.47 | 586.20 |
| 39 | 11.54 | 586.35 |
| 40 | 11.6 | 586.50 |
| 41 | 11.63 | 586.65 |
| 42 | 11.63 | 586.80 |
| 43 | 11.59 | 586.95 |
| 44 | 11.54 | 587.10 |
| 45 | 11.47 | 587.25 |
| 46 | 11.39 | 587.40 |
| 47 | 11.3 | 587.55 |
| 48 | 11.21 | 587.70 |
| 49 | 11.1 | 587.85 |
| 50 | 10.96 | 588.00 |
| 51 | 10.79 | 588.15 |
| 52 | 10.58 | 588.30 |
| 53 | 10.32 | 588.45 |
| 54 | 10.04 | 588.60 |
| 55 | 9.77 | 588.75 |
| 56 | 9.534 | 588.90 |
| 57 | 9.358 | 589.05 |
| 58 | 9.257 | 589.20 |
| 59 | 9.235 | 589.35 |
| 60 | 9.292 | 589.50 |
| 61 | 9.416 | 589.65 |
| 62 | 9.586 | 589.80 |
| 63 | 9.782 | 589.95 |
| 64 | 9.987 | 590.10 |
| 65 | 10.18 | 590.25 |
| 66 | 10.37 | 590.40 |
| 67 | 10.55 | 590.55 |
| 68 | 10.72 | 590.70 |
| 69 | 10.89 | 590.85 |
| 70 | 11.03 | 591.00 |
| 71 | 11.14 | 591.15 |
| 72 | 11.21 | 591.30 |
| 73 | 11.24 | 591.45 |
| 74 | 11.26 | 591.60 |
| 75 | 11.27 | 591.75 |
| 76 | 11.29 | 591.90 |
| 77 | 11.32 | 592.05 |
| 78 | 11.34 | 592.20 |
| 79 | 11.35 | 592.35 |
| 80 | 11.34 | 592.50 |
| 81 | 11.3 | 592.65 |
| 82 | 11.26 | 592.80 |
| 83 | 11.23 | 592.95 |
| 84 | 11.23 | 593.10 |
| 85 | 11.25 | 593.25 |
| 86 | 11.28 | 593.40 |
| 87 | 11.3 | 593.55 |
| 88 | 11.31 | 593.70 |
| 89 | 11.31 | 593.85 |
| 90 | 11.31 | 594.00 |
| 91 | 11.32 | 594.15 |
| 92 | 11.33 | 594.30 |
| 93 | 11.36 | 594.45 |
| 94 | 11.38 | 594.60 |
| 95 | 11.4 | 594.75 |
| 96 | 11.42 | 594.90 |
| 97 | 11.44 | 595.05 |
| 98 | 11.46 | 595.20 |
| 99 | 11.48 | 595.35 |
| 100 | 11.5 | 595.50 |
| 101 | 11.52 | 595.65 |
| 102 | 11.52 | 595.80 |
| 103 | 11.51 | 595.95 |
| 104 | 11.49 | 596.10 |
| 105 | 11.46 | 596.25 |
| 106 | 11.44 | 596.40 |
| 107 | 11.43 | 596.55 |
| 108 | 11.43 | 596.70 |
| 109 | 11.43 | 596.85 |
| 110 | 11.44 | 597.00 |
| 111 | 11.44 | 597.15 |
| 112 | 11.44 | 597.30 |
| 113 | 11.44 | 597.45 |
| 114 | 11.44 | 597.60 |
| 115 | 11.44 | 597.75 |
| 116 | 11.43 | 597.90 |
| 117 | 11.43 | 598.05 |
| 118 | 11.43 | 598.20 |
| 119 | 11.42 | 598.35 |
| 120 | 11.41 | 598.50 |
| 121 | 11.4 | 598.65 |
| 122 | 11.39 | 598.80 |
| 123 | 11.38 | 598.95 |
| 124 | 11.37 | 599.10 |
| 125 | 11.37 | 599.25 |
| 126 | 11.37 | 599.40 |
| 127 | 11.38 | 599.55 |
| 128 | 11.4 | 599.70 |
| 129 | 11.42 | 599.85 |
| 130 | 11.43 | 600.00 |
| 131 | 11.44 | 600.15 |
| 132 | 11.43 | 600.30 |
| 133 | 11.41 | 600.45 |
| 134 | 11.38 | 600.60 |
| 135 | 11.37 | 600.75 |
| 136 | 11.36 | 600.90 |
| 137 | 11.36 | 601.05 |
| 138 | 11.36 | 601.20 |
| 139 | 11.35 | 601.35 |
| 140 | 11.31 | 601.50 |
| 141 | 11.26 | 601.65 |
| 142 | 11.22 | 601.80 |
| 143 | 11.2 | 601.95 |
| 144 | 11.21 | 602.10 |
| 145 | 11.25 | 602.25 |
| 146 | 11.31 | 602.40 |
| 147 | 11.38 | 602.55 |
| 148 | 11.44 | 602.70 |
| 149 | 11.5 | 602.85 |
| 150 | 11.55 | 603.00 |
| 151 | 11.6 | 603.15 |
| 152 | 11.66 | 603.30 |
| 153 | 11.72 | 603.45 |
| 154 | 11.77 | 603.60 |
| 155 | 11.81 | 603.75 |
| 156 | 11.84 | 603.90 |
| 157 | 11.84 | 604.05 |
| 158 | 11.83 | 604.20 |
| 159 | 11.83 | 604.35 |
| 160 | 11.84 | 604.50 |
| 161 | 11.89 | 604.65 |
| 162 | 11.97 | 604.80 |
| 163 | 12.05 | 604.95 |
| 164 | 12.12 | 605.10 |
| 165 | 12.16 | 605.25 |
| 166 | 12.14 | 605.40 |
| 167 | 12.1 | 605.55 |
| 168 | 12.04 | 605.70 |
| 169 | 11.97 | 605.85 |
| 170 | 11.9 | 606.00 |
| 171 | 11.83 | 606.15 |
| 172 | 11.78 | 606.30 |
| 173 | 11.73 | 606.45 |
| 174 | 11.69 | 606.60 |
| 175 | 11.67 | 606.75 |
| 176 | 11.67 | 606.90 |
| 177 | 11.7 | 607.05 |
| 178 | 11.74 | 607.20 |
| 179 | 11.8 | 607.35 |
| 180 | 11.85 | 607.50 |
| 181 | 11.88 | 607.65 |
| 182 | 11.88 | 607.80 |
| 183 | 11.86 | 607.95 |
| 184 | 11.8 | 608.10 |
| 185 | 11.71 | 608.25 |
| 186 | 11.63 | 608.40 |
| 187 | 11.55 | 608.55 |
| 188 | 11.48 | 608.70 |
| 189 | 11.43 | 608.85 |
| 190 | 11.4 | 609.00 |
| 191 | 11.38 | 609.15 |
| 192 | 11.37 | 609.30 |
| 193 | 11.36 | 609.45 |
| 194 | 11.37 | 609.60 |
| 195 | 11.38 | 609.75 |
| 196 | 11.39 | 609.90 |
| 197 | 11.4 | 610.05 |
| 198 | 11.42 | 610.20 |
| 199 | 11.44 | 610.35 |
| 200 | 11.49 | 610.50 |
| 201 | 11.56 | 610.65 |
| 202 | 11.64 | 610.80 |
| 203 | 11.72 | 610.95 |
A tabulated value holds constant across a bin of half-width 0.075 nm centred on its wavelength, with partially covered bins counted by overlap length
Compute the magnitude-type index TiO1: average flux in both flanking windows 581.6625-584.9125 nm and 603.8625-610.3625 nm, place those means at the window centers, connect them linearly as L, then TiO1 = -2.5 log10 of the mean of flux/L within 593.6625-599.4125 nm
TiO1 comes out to 0.04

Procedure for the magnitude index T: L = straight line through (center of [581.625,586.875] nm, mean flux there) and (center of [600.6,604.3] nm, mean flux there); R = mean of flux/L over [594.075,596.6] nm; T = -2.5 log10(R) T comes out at 0.02 mag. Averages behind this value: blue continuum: 11.9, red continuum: 11.5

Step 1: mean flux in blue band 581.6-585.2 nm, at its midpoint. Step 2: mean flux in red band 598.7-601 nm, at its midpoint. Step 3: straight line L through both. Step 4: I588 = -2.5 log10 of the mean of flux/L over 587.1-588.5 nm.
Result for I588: 0.08 mag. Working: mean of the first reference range 12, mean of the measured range 11.1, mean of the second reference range 11.4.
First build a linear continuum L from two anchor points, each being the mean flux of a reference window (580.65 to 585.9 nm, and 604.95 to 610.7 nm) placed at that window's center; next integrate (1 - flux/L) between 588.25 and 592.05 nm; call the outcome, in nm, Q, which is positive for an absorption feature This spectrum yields 0.50 nm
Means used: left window 11.9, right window 11.7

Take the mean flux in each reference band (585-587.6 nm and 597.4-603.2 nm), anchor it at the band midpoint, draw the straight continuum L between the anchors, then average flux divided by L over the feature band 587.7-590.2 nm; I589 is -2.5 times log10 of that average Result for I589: 0.15 mag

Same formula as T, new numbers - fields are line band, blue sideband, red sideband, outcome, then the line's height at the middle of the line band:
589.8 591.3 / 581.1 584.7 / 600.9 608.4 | 0.14 mag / 11.9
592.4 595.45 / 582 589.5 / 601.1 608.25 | 0.02 mag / 11.5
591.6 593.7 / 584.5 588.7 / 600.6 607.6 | 0.02 mag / 11.5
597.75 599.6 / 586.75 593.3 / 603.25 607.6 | 0.00 mag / 11.4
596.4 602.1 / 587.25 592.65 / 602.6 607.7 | -0.01 mag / 11.3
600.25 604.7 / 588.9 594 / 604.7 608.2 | 0.01 mag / 11.6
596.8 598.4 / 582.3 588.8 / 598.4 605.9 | 0.01 mag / 11.6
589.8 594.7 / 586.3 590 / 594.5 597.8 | 0.00 mag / 11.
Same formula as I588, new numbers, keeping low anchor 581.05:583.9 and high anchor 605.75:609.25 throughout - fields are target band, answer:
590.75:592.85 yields 0.067 mag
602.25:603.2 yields 0.032 mag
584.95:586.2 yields 0.048 mag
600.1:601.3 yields 0.040 mag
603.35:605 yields -0.008 mag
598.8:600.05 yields 0.041 mag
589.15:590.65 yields 0.218 mag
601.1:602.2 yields 0.049 mag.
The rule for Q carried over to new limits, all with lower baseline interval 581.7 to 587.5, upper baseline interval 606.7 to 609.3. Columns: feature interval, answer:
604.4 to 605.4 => -0.03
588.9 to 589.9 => 0.20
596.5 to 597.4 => 0.02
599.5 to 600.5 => 0.03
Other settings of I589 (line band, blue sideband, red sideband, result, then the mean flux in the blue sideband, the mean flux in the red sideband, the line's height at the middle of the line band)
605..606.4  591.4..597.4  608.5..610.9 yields -0.053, 11.4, 11.4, 11.4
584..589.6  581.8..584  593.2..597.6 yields 0.077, 12.1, 11.4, 11.9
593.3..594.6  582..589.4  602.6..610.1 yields 0.022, 11.4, 11.7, 11.5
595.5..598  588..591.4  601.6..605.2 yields -0.052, 10.2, 11.6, 10.9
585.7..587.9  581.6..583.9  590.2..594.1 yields 0.023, 12.1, 11.1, 11.7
